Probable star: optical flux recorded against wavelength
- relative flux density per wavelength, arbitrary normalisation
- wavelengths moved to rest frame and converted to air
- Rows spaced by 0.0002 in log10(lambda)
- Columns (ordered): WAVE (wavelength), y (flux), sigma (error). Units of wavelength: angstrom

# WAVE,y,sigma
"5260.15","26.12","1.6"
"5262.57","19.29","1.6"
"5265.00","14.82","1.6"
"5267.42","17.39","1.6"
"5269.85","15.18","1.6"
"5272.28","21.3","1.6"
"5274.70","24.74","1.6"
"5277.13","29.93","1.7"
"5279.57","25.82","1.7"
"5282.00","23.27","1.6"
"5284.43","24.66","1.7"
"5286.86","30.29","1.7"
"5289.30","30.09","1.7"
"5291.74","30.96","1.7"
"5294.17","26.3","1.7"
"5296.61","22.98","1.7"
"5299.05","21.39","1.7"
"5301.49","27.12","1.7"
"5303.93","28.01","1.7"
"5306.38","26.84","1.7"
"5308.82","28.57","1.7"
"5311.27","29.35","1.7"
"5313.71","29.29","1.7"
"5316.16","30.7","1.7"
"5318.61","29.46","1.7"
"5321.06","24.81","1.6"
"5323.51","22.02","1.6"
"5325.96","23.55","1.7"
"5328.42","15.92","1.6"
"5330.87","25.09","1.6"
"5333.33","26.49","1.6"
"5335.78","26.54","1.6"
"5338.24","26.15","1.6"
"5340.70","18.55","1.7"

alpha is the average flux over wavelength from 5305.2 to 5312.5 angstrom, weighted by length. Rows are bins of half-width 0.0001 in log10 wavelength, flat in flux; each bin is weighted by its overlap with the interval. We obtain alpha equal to 28.3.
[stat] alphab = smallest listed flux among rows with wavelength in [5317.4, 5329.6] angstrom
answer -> 15.92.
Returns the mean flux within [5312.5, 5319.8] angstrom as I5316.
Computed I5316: 29.8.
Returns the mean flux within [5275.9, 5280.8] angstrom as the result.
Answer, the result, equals 27.8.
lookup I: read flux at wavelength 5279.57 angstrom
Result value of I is 25.82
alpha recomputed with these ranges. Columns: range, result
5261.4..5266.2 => 17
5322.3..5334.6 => 22.6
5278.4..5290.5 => 26.8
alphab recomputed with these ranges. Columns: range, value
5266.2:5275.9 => 15.18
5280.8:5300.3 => 21.39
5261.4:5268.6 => 14.82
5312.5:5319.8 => 29.29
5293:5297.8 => 22.98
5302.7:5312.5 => 26.84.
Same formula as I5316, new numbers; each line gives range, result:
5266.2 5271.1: 16.3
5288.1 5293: 30.5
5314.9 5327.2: 26.1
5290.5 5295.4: 28.6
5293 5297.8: 24.6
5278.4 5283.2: 24.5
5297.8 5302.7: 24.2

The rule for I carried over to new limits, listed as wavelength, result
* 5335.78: 26.54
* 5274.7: 24.74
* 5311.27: 29.35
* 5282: 23.27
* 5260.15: 26.12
